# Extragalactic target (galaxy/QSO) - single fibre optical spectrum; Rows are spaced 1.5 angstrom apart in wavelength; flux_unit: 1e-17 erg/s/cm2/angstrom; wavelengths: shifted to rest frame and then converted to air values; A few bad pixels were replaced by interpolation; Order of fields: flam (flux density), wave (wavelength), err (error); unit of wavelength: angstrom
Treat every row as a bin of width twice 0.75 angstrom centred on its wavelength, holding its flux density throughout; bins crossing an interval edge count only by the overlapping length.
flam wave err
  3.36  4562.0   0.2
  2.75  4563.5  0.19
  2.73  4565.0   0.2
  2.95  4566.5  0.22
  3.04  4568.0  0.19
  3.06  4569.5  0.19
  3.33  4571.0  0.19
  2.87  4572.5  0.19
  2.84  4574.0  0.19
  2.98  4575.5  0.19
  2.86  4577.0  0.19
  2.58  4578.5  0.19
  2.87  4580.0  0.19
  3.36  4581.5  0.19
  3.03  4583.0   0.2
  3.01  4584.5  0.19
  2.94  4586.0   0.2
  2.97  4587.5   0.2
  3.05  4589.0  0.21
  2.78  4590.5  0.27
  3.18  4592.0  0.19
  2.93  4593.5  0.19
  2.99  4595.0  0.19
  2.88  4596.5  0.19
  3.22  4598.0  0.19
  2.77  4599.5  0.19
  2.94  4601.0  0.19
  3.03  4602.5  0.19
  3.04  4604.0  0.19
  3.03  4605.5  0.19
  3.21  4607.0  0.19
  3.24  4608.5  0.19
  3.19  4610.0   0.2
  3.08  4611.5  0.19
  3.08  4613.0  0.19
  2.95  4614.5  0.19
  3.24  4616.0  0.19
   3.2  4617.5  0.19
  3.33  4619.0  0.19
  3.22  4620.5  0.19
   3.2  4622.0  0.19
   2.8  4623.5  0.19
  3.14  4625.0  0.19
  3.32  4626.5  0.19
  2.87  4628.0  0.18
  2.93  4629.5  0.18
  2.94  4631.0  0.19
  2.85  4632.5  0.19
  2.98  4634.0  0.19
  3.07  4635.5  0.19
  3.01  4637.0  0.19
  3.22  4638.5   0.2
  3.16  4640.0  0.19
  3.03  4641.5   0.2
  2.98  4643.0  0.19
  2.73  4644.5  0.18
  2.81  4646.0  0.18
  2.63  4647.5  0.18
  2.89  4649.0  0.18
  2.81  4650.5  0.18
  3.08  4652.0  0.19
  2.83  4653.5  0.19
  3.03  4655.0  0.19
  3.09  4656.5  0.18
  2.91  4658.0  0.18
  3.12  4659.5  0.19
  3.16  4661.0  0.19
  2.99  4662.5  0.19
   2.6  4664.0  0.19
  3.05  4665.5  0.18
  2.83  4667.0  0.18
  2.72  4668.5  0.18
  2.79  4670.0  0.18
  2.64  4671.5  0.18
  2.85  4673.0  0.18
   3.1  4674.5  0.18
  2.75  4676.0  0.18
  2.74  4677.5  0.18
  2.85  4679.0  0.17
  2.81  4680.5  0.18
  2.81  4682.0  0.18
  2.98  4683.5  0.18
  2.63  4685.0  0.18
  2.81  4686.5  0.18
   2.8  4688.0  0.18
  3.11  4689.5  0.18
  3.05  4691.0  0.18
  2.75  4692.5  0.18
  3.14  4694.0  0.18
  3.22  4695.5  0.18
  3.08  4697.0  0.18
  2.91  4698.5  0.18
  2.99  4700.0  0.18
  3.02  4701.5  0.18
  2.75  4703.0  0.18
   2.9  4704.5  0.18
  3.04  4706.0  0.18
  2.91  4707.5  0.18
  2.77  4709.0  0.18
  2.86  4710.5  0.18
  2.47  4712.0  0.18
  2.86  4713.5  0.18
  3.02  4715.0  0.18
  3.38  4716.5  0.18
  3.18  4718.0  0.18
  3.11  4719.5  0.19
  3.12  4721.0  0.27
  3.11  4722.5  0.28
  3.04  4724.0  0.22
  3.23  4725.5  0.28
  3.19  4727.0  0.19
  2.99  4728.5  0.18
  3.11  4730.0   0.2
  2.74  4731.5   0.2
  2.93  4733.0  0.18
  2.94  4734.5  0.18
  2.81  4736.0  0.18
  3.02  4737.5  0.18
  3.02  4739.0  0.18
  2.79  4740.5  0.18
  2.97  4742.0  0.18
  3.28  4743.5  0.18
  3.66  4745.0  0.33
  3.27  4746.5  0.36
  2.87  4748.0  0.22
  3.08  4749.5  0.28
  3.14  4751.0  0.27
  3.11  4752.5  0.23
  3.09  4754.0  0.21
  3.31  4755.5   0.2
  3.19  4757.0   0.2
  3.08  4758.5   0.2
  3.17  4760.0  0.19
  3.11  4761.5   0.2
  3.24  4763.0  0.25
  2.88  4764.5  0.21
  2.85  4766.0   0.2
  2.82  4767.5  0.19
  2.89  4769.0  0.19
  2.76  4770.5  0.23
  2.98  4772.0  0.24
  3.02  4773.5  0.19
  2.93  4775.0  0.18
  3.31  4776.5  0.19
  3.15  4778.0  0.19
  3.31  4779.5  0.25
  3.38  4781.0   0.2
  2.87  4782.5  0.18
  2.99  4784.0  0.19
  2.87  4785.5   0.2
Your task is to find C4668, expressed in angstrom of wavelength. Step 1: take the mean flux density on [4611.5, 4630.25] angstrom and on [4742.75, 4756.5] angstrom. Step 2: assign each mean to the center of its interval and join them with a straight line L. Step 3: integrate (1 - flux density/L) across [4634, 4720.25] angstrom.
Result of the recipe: 6.0 angstrom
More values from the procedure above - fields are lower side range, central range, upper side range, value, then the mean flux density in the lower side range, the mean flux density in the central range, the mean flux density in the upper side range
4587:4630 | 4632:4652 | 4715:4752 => 0.8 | 3.06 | 2.94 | 3.08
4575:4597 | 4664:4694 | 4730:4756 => 1.7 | 2.96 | 2.85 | 3.06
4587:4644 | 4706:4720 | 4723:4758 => 0.5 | 3.05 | 2.95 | 3.08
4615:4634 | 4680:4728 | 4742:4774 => 1.7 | 3.08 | 2.97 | 3.08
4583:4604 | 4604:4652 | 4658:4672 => -1.7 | 2.98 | 3.04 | 2.88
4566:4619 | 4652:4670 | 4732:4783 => 0.6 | 3.03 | 2.94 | 3.06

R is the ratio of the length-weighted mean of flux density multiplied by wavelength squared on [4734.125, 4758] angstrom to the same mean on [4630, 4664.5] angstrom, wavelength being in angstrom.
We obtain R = 1.09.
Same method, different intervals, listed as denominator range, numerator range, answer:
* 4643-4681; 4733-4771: 1.10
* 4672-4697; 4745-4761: 1.12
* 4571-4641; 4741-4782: 1.09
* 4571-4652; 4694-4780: 1.06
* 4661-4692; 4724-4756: 1.11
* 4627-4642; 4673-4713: 0.99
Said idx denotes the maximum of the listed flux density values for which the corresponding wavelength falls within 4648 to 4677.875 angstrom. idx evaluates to 3.16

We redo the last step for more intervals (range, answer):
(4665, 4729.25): 3.38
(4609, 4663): 3.33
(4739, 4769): 3.66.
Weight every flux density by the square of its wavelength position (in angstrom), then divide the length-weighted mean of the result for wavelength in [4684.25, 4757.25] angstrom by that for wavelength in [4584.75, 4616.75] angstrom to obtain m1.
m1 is 1.0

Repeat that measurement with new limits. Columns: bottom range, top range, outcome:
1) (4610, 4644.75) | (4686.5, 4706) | 1.00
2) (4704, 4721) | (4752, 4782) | 1.06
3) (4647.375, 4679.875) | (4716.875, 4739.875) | 1.08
